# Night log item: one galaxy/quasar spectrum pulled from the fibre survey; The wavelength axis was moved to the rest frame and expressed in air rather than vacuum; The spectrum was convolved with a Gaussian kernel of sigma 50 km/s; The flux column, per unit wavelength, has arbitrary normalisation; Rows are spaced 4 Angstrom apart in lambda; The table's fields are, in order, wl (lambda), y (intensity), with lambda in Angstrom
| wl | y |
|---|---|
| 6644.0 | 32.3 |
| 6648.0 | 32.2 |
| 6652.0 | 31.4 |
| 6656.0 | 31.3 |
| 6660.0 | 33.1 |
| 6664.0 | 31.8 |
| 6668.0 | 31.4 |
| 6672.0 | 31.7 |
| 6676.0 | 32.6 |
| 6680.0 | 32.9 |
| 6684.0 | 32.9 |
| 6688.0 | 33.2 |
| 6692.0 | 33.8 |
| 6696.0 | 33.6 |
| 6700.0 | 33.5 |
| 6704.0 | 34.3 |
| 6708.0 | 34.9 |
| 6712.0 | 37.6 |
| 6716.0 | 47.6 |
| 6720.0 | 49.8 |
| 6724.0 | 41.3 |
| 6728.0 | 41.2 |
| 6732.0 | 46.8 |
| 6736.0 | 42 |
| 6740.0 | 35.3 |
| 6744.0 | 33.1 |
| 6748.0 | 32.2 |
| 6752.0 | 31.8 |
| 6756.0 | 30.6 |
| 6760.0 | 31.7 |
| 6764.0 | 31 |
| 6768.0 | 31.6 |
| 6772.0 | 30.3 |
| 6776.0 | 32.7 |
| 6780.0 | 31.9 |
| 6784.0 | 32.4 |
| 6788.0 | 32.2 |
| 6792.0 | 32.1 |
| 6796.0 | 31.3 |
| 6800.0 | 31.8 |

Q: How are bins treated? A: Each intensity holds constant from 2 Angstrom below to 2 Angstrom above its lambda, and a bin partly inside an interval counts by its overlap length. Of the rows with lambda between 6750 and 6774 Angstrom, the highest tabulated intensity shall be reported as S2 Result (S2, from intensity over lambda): 31.8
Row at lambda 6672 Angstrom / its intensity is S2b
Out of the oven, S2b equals 31.7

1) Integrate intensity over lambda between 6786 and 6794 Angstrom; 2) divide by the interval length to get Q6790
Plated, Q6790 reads 32.2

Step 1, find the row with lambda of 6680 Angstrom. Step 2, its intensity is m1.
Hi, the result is 32.9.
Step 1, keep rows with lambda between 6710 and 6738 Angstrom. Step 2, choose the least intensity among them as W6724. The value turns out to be 37.6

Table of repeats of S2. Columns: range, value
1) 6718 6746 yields 49.8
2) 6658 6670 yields 33.1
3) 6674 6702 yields 33.8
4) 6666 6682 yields 32.9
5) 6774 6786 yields 32.7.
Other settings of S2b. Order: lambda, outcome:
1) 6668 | 31.4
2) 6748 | 32.2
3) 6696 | 33.6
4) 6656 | 31.3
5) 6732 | 46.8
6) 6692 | 33.8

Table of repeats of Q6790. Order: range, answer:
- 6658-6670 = 32.1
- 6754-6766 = 31.1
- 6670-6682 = 32.4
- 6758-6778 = 31.5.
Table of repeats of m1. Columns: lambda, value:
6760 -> 31.7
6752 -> 31.8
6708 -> 34.9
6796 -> 31.3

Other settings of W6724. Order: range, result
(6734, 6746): 33.1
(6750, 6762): 30.6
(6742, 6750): 32.2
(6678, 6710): 32.9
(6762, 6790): 30.3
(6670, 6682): 31.7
